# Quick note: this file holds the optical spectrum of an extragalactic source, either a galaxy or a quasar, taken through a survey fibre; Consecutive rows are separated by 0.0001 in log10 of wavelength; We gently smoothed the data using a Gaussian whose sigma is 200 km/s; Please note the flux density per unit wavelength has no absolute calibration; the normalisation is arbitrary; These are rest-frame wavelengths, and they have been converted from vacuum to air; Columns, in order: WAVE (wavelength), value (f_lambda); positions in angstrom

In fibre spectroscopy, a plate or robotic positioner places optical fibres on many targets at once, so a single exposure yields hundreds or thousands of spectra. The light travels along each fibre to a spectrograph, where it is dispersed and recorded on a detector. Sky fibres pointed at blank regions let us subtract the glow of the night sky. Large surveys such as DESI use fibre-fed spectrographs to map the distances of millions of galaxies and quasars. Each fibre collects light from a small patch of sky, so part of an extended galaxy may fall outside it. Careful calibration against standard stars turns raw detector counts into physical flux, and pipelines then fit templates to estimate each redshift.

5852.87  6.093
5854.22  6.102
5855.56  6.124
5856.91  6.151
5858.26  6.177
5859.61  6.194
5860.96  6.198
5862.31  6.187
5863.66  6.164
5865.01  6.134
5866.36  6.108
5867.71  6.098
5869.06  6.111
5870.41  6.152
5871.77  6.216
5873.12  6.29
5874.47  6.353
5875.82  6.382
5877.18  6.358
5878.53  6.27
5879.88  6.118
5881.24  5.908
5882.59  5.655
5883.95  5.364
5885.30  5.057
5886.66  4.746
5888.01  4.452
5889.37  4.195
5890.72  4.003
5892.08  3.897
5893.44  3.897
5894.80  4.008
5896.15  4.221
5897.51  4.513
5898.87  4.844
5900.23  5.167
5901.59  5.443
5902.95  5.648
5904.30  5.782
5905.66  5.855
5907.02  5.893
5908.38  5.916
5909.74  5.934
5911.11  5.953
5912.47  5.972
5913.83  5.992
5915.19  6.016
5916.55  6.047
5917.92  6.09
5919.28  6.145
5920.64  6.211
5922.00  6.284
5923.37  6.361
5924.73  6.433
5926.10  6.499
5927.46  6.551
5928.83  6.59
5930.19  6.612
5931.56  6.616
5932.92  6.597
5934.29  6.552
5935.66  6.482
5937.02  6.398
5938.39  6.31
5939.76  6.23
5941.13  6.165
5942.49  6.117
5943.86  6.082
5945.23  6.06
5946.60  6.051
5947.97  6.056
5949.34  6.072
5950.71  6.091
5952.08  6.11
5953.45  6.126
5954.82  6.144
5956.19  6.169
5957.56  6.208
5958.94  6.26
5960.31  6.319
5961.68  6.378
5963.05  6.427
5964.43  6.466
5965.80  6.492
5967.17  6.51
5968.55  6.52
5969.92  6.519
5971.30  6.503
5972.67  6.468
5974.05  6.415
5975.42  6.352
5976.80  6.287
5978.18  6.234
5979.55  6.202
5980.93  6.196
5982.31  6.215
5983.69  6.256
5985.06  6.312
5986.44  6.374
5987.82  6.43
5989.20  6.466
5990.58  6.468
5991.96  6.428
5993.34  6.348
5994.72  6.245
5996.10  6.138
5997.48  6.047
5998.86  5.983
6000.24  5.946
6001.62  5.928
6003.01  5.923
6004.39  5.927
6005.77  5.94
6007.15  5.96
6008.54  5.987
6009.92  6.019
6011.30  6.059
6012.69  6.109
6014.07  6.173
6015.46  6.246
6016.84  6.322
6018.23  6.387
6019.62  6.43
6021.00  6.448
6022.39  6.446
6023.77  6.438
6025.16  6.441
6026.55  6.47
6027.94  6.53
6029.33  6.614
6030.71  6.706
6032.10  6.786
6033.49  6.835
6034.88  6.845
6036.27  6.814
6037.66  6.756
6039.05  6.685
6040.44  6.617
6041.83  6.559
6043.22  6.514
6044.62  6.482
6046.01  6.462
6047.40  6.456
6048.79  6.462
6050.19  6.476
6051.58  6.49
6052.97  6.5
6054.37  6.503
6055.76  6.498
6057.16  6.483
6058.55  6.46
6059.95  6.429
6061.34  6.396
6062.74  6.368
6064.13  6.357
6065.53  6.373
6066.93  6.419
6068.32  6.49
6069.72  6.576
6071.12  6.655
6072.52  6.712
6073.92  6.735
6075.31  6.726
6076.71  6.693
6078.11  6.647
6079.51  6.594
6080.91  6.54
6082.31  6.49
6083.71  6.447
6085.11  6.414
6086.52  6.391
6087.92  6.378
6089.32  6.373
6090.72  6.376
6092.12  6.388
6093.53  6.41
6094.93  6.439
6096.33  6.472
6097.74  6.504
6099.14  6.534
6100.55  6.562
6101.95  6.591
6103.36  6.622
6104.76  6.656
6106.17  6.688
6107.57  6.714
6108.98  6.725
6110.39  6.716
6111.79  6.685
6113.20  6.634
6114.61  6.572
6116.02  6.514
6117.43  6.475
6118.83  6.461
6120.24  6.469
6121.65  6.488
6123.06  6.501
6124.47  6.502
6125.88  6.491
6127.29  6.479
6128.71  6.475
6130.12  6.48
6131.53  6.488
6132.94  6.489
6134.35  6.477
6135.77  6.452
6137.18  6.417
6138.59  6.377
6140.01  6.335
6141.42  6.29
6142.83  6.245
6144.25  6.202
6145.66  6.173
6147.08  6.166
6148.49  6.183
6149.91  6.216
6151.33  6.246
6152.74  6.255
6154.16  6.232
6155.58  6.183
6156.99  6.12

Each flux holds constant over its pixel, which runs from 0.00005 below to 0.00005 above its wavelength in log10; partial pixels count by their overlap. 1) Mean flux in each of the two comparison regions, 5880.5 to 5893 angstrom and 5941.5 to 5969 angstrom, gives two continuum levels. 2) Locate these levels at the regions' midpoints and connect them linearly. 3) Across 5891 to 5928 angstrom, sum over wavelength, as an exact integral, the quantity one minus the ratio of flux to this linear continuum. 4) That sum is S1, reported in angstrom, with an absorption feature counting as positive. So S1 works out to -2.1 angstrom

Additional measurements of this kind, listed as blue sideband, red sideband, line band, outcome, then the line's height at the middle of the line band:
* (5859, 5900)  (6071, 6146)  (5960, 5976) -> -1.59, 5.87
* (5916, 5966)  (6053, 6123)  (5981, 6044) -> 0.60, 6.41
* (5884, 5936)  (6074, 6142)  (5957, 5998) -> -2.99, 5.92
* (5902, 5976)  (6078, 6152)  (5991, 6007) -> 0.60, 6.32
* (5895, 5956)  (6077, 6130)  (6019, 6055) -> -1.33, 6.33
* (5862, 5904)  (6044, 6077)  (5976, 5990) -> -0.62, 6.03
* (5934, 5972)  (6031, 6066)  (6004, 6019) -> 0.78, 6.44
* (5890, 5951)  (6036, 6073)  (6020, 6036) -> -0.55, 6.38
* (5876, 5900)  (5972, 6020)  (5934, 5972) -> -3.84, 5.7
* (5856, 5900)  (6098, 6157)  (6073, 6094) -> -0.76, 6.28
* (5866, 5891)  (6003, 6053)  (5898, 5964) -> -1.94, 5.95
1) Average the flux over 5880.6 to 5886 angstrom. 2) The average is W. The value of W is 5.49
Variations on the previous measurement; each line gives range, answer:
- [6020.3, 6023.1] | 6.47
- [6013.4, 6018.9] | 6.28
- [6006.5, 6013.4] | 6.03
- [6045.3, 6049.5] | 6.46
